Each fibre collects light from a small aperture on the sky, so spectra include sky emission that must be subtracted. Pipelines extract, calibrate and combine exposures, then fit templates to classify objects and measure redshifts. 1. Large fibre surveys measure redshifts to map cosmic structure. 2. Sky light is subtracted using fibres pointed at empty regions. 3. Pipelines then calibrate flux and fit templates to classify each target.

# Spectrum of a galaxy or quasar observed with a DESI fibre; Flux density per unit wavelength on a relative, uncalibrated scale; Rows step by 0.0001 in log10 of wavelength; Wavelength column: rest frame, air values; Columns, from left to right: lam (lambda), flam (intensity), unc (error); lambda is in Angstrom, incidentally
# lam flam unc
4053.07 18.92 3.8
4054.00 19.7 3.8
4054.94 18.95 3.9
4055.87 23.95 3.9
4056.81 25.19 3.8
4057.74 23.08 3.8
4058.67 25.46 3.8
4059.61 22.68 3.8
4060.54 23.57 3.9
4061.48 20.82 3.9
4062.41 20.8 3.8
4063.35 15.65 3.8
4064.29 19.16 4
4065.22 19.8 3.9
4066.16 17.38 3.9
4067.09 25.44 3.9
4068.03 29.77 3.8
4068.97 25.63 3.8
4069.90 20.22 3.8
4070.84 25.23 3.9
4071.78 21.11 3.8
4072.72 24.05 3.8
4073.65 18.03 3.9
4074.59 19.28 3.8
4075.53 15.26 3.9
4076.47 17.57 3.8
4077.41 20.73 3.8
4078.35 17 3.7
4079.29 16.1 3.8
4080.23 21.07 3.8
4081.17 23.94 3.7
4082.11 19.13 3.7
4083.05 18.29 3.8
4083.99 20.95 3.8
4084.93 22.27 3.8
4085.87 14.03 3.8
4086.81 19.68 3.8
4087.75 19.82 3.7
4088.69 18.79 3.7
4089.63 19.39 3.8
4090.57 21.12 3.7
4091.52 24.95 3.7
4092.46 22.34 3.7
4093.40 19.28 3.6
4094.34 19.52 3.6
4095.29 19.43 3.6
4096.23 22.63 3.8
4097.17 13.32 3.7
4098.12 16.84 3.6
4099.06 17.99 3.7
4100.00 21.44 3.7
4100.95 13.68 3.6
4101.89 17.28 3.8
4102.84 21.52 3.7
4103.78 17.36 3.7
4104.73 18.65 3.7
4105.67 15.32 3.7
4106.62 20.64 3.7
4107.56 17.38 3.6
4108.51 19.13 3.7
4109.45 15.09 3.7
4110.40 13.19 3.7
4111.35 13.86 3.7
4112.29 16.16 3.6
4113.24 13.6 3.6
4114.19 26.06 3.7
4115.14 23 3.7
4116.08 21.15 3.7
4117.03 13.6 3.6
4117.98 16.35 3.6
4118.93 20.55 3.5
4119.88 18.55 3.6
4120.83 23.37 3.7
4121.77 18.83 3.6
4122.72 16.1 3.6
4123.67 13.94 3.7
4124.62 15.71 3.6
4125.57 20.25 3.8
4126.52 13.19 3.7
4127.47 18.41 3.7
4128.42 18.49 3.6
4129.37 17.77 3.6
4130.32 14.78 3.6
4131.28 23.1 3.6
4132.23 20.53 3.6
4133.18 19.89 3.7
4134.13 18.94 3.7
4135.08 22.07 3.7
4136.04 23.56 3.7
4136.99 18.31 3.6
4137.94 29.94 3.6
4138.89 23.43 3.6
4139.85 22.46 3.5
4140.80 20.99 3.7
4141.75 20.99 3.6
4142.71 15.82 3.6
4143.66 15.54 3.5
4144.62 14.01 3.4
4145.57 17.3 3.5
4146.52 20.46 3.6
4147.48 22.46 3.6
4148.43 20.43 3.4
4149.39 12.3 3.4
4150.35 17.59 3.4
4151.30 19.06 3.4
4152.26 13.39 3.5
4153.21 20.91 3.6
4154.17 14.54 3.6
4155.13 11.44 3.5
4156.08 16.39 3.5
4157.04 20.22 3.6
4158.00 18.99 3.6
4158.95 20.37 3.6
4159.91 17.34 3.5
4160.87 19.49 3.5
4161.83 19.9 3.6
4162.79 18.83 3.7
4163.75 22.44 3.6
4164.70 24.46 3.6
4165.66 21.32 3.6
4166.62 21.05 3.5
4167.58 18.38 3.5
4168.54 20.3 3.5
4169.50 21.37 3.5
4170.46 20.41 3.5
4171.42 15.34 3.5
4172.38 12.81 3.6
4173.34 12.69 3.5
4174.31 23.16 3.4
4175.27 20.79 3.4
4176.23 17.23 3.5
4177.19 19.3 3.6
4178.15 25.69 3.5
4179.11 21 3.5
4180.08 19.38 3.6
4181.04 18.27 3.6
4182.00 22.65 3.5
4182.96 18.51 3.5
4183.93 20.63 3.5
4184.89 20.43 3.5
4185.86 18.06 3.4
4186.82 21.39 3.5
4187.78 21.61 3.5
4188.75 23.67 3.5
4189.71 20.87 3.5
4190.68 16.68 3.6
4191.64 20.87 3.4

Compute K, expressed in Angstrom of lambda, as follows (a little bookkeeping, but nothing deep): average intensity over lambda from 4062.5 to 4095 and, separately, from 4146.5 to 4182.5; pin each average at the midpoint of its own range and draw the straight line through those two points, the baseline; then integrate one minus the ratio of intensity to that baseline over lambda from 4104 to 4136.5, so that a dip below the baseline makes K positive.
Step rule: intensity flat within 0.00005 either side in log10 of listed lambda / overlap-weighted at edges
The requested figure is 2.3 Angstrom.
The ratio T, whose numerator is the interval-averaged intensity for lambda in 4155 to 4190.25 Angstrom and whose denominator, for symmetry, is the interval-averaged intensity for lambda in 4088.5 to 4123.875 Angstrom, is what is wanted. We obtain 1.07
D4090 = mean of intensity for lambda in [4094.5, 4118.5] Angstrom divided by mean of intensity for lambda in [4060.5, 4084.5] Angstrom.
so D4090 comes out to 0.87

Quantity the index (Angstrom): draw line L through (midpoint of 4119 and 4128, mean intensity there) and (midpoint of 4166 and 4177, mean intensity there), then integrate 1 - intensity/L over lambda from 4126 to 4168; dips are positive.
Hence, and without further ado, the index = -2.3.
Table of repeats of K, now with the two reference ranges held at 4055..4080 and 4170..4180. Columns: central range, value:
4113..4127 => 1.2 Angstrom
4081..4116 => 2.9 Angstrom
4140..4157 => 1.7 Angstrom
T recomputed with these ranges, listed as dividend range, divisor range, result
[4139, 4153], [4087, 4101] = 0.93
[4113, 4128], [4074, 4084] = 0.97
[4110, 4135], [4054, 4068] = 0.83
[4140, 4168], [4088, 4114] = 1.02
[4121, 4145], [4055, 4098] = 0.93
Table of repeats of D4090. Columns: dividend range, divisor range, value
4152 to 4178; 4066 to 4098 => 0.92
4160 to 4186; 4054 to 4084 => 0.94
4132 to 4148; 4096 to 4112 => 1.18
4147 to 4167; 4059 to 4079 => 0.90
